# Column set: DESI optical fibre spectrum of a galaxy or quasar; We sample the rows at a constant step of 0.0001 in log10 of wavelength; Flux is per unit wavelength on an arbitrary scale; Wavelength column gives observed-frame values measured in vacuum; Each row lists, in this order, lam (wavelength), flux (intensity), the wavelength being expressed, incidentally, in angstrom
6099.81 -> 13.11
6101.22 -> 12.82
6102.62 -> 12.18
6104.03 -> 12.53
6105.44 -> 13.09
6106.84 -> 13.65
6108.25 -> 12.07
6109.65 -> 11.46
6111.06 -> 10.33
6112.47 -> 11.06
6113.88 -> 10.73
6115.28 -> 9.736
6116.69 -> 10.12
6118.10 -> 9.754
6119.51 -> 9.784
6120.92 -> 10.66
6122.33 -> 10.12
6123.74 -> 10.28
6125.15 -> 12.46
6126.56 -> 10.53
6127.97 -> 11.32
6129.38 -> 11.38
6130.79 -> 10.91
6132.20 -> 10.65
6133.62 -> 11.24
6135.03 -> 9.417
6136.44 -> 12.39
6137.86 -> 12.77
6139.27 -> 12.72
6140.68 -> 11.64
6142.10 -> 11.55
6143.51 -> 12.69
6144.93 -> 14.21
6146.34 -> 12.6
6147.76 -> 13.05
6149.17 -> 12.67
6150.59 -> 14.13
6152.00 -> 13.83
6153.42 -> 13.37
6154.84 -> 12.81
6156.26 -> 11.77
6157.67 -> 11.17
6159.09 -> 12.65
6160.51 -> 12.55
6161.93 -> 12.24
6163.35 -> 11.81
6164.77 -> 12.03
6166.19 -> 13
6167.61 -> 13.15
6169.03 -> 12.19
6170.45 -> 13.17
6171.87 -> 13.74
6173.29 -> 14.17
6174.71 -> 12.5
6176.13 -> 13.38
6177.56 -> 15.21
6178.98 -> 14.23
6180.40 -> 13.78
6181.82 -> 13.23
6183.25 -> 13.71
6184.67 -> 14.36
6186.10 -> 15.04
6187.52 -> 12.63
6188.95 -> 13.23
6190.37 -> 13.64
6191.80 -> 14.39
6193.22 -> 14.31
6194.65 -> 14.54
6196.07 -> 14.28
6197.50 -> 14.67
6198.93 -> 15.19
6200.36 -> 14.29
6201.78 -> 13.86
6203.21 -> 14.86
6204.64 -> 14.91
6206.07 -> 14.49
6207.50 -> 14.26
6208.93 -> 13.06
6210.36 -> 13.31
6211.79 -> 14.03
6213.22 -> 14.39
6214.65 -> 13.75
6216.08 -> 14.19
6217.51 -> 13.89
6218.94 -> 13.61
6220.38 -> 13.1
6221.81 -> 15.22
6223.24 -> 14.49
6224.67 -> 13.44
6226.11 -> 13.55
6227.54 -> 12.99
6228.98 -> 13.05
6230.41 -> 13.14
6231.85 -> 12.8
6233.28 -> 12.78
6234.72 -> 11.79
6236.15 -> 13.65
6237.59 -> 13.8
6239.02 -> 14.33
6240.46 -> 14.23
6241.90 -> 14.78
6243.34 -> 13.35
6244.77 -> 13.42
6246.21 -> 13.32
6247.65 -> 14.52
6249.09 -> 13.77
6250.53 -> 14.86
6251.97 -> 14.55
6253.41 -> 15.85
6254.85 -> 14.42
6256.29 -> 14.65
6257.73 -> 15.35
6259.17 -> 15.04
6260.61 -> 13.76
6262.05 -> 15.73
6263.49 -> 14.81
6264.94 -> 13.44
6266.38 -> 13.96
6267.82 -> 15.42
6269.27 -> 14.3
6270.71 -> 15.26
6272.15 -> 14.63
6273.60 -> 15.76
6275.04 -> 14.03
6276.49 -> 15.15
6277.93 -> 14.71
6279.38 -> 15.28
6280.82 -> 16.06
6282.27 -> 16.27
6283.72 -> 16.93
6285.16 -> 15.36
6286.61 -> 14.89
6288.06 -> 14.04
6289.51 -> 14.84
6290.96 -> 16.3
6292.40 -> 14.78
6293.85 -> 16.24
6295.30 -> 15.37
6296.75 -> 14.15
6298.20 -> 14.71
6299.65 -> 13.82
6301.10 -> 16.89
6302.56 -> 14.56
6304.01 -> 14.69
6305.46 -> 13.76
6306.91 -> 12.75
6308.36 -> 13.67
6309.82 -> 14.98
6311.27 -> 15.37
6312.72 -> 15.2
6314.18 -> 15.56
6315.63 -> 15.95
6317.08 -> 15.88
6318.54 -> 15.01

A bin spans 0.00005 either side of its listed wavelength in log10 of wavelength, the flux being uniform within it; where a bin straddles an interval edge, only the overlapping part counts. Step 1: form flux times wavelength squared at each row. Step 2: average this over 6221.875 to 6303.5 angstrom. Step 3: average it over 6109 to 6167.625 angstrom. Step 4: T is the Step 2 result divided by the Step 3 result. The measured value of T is 1.3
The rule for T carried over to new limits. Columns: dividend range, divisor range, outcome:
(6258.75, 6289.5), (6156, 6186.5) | 1.18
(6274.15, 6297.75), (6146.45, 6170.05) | 1.26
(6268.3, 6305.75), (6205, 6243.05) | 1.13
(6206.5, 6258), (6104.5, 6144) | 1.28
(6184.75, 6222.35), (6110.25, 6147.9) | 1.29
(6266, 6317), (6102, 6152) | 1.36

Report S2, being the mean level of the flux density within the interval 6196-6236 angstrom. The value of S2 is 13.8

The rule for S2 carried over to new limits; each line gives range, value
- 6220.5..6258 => 13.9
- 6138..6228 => 13.5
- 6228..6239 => 13.1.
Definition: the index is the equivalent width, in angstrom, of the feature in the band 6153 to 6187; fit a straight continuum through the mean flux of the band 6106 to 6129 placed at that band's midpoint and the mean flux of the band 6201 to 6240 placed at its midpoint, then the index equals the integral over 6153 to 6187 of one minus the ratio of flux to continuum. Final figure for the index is -2.1 angstrom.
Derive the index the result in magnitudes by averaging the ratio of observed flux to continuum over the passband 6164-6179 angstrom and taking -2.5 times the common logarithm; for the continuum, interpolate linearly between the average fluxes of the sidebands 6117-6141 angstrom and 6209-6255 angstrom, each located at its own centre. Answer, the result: -0.09 mag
